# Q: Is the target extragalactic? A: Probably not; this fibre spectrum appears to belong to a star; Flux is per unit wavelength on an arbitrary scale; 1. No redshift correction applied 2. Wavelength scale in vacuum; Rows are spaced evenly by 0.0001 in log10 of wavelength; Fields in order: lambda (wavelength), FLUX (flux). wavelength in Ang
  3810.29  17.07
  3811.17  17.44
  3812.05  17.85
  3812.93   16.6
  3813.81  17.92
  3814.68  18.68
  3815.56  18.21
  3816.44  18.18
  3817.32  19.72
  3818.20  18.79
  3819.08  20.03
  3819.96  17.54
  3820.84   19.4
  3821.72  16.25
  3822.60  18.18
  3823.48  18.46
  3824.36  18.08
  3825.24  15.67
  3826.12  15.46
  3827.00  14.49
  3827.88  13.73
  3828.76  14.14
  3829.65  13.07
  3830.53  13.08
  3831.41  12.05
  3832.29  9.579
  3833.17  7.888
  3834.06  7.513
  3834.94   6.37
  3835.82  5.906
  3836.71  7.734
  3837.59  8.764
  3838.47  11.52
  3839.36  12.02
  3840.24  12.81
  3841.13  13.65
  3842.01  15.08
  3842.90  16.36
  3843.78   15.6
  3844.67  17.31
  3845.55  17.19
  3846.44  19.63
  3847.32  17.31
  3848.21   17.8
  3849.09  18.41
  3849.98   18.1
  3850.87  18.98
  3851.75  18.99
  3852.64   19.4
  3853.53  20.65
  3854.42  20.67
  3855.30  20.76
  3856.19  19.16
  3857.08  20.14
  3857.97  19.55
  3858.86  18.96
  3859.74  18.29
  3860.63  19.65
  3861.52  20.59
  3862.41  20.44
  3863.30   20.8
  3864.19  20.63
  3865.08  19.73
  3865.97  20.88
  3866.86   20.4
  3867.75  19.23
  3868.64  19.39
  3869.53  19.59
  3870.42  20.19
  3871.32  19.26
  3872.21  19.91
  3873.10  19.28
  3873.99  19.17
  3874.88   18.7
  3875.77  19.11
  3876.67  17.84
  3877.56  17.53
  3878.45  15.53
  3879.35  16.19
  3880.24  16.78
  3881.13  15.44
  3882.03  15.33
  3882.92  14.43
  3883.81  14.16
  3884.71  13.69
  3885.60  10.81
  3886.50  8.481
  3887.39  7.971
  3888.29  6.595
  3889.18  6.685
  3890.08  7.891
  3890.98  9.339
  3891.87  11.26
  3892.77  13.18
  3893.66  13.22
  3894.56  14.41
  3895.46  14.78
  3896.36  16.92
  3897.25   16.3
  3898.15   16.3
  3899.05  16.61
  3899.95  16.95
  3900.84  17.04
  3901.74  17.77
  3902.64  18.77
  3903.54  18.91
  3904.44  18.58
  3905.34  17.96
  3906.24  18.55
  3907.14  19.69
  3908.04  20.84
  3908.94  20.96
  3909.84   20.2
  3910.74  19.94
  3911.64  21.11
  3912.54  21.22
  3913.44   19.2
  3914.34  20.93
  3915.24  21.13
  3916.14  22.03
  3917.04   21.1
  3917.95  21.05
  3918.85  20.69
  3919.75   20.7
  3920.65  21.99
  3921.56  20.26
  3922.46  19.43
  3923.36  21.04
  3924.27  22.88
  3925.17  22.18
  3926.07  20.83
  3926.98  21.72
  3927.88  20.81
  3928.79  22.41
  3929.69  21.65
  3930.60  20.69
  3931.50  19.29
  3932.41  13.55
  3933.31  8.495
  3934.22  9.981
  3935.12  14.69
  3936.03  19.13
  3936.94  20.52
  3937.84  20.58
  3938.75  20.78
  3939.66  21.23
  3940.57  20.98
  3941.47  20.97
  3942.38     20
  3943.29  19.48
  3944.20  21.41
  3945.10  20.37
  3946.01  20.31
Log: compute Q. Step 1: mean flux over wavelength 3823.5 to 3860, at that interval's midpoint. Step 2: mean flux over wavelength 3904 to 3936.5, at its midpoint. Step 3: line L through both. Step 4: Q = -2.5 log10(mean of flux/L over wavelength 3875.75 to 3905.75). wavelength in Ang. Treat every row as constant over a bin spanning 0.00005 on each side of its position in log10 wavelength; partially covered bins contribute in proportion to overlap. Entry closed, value 0.24 mag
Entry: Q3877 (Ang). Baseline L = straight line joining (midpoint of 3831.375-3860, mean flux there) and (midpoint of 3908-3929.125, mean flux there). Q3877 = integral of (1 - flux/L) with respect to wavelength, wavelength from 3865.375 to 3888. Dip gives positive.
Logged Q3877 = 1.2 Ang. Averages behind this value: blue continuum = 15.3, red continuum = 21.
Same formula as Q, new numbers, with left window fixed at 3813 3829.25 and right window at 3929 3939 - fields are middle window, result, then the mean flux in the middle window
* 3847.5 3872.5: -0.14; 19.6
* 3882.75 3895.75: 0.49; 11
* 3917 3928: -0.22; 21.1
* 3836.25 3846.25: 0.26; 13.6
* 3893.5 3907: 0.02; 17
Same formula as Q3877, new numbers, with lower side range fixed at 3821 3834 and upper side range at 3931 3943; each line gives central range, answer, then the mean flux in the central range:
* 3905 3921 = -3.3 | 20.5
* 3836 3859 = -2.7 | 16.6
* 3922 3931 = -2.0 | 21.4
